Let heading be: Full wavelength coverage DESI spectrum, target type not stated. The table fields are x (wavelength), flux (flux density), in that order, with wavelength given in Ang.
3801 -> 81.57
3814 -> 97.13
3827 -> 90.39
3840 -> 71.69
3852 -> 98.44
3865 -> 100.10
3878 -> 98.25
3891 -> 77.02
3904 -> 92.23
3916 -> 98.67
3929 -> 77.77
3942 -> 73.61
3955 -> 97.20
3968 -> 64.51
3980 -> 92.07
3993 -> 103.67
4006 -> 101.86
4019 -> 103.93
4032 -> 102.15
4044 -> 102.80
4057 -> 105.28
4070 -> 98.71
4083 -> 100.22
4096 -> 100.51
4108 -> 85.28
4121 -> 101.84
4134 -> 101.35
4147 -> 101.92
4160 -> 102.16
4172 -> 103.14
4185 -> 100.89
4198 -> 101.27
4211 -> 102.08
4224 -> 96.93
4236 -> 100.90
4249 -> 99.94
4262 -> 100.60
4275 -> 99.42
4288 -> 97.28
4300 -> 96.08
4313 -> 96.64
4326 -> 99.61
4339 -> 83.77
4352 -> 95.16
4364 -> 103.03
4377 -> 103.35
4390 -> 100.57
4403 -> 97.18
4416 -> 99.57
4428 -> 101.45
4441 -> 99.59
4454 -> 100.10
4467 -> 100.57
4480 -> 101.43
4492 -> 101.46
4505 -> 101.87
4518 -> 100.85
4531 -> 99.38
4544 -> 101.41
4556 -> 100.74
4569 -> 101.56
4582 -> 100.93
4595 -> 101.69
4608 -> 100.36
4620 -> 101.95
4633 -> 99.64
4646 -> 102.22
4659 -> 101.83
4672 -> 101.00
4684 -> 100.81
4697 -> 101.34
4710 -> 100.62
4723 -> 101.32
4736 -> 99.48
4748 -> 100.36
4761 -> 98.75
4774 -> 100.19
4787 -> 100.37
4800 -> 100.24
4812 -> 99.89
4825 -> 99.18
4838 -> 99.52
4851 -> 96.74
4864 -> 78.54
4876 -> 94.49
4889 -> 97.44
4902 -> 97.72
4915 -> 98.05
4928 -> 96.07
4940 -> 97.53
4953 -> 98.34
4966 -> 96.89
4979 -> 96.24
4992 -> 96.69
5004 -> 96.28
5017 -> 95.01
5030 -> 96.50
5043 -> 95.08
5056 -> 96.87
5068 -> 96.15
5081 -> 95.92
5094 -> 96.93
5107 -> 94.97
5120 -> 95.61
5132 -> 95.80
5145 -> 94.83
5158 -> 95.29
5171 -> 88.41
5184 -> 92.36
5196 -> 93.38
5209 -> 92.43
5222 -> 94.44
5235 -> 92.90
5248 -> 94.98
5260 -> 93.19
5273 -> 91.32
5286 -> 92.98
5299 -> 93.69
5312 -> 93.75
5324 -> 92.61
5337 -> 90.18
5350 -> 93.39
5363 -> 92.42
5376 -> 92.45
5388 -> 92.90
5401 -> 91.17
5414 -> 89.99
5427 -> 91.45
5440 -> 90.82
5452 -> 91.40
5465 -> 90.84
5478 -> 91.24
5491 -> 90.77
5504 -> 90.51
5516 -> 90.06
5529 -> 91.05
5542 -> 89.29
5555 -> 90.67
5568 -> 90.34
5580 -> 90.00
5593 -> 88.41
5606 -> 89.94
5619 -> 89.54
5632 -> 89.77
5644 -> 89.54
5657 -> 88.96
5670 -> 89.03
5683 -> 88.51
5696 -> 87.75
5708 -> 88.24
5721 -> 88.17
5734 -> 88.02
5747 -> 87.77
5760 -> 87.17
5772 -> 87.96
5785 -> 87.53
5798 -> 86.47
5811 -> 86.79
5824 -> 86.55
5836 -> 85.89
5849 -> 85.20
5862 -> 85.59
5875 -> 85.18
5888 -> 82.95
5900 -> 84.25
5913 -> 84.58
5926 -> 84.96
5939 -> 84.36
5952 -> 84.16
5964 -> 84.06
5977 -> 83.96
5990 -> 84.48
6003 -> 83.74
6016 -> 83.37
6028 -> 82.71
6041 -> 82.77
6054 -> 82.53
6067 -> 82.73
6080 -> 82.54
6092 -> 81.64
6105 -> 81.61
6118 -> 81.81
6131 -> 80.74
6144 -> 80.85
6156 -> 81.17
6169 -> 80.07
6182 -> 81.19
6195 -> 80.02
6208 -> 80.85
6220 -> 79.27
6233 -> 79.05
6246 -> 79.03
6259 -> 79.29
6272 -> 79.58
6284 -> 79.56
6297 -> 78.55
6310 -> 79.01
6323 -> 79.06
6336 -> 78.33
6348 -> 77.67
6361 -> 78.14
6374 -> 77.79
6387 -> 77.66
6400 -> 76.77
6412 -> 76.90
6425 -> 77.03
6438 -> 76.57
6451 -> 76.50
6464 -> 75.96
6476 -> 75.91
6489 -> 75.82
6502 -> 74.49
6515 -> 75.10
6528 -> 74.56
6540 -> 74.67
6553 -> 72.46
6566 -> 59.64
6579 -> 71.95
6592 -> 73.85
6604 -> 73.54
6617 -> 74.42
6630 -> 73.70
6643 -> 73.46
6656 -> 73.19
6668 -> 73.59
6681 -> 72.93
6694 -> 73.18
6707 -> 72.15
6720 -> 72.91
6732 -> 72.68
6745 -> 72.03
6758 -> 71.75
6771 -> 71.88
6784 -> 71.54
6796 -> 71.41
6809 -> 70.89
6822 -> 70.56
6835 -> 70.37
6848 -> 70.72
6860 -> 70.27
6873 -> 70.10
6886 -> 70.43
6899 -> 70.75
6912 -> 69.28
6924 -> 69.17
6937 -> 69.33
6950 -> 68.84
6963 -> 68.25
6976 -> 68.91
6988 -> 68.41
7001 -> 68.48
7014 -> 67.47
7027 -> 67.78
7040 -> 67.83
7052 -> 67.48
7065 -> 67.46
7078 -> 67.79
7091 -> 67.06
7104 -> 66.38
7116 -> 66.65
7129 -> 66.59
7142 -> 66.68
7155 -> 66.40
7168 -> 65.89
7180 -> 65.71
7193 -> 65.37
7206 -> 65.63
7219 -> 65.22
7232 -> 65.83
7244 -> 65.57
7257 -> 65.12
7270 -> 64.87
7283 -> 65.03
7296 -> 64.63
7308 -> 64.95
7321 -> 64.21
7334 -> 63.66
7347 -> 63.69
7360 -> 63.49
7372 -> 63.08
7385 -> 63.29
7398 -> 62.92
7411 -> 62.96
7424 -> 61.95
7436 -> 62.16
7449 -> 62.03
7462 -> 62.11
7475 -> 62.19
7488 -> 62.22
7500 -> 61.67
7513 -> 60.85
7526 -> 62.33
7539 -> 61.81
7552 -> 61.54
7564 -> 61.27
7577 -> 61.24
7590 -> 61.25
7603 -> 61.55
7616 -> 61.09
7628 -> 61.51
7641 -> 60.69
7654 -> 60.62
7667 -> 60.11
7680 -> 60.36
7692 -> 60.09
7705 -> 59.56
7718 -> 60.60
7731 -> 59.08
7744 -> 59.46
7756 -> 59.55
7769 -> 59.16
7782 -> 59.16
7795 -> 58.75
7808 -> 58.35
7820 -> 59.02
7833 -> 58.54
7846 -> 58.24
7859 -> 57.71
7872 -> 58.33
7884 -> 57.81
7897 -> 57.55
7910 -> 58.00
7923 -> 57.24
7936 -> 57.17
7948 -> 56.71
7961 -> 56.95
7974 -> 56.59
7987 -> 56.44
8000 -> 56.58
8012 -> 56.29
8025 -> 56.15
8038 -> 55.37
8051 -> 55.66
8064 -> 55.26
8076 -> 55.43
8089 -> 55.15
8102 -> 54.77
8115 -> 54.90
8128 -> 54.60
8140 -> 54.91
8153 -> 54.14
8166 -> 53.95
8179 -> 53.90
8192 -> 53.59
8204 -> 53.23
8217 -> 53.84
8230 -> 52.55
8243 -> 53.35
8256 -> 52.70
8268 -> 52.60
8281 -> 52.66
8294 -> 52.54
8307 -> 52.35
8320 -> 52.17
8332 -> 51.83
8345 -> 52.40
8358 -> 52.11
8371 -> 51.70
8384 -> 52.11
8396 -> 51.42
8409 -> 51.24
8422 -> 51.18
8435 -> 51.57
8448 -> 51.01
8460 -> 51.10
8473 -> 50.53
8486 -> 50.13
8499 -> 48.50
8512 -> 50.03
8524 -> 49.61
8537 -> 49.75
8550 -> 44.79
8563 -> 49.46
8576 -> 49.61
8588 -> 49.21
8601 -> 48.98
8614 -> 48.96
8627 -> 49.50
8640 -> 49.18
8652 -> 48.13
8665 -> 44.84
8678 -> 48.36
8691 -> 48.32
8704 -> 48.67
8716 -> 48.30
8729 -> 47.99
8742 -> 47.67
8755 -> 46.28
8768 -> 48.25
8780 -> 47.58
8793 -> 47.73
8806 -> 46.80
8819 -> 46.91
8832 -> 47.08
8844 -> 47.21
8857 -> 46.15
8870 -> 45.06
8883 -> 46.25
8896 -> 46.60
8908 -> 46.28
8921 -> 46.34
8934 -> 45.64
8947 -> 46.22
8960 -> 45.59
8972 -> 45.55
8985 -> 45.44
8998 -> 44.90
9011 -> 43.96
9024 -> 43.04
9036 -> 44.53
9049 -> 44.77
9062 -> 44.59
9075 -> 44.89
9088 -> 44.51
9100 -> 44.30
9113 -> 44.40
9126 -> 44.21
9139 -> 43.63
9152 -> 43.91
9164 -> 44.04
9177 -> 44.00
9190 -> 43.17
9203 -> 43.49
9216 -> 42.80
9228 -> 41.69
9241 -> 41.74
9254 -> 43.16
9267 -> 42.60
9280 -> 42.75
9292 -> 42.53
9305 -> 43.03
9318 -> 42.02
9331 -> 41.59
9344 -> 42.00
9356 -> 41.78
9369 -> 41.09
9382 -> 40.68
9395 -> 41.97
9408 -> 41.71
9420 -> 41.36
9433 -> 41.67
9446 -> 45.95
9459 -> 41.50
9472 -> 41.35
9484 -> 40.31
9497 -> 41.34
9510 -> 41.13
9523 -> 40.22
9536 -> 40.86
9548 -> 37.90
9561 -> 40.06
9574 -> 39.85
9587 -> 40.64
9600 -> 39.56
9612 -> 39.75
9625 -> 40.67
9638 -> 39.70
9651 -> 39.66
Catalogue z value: 0.00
